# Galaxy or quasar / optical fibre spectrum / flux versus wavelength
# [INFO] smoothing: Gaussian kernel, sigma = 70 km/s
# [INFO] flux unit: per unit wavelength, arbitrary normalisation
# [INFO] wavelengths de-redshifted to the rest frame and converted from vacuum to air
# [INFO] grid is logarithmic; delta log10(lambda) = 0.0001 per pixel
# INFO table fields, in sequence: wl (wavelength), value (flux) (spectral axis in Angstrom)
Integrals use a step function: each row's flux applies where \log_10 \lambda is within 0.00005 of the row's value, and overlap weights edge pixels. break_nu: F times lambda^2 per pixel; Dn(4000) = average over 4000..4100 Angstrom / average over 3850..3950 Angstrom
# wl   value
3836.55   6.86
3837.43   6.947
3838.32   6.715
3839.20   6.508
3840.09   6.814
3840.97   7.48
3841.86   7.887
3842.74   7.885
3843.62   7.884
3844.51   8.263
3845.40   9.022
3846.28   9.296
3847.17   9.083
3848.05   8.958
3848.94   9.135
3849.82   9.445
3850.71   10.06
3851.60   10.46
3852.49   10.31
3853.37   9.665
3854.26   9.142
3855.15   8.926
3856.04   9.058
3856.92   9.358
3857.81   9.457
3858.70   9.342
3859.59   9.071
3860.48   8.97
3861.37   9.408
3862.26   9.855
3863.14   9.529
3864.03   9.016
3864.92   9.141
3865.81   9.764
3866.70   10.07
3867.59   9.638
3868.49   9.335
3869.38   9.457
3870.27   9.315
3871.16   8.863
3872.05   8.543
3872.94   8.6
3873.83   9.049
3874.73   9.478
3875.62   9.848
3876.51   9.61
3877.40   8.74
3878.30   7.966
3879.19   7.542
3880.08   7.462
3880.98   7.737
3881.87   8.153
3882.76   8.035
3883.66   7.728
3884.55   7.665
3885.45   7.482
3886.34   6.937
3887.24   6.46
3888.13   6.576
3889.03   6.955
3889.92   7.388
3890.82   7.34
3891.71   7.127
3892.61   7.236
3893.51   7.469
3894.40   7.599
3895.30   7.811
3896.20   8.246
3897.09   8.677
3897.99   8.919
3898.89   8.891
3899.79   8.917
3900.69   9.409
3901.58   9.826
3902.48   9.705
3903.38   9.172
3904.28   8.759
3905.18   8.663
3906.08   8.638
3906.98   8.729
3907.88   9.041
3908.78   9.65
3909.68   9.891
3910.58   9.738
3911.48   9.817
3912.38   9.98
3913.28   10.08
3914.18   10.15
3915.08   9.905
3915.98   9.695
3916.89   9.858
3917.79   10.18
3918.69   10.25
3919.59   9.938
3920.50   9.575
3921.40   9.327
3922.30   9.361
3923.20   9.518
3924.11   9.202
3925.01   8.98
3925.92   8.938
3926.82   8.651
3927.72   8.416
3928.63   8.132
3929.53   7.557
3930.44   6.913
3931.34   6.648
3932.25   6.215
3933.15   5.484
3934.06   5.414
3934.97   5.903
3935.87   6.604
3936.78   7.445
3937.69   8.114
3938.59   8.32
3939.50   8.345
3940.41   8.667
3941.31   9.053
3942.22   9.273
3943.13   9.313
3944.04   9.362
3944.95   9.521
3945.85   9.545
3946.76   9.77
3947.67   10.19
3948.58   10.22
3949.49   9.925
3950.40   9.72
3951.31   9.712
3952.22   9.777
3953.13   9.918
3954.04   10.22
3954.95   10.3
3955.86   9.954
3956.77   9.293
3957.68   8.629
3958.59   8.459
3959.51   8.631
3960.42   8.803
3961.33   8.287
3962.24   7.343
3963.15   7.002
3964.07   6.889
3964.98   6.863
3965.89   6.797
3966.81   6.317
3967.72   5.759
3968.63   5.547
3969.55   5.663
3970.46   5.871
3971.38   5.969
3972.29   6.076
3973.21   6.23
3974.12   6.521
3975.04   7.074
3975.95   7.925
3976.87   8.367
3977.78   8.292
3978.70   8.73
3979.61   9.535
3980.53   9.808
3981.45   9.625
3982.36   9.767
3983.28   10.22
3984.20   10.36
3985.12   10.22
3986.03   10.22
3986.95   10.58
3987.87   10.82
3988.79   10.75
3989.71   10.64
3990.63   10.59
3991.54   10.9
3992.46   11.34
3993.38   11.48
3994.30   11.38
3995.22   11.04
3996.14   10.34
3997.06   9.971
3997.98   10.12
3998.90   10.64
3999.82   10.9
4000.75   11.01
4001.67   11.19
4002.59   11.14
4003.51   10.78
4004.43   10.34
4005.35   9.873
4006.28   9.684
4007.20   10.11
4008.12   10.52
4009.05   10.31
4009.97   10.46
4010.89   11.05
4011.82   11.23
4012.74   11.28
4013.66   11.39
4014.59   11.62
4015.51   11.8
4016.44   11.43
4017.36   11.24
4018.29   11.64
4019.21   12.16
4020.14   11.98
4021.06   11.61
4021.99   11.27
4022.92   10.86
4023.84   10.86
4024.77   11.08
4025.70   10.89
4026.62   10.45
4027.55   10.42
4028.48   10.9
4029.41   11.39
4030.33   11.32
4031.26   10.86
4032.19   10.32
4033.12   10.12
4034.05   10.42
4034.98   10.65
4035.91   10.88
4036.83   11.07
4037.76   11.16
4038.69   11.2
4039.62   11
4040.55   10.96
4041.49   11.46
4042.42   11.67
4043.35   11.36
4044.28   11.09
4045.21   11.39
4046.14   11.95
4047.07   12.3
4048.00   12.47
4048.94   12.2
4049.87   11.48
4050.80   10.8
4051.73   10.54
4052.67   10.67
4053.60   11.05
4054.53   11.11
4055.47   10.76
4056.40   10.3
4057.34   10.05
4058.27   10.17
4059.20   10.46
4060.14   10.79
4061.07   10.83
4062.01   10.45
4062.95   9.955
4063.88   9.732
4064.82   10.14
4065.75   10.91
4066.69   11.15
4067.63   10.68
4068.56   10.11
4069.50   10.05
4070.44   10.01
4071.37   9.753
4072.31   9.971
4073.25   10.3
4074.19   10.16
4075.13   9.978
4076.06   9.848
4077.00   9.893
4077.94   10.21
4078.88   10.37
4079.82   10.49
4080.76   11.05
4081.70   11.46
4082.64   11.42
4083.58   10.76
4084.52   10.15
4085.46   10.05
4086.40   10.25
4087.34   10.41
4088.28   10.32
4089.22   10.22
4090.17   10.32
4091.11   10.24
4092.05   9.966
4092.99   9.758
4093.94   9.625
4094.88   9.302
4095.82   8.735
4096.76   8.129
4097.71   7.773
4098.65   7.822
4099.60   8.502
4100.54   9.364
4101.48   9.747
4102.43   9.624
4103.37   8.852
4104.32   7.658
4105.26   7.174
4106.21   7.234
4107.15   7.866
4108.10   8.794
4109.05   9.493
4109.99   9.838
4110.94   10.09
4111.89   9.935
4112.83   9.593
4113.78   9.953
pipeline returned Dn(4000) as 1.31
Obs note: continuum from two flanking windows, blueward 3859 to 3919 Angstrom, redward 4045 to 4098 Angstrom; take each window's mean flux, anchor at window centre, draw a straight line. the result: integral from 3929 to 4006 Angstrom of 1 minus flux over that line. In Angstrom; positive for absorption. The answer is 5.1 Angstrom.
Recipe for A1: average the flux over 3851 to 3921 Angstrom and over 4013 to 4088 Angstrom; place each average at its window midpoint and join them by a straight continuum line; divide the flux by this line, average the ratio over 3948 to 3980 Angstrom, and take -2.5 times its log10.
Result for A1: 0.22 mag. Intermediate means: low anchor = 8.9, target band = 8.02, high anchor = 10.8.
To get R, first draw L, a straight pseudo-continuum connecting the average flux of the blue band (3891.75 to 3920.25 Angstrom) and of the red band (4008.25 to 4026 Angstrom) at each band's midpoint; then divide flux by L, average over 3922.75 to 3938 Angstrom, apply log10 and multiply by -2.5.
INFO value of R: 0.265 mag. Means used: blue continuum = 9.16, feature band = 7.53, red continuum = 11.3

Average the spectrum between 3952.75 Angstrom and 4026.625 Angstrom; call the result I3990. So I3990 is 9.66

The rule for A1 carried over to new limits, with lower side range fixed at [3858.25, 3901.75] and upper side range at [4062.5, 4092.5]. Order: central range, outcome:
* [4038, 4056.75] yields -0.13 mag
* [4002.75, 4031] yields -0.13 mag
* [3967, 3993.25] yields 0.09 mag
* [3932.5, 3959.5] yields 0.03 mag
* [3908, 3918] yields -0.13 mag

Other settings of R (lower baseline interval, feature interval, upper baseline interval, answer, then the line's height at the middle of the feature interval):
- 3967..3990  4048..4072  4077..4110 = -0.16 mag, 9.18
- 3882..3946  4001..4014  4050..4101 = -0.13 mag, 9.44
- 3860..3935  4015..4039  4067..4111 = -0.19 mag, 9.32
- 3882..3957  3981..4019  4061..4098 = -0.14 mag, 9.41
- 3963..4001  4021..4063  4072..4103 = -0.16 mag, 9.46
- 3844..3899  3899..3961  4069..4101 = 0.00 mag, 9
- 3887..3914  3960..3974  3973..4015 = 0.41 mag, 9.71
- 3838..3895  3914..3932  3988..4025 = 0.06 mag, 9.51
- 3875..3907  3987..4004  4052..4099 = -0.17 mag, 9.29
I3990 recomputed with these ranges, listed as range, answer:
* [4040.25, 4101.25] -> 10.4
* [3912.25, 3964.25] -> 8.81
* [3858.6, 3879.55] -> 9.18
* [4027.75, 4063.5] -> 11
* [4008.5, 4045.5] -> 11.1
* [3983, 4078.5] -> 10.8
